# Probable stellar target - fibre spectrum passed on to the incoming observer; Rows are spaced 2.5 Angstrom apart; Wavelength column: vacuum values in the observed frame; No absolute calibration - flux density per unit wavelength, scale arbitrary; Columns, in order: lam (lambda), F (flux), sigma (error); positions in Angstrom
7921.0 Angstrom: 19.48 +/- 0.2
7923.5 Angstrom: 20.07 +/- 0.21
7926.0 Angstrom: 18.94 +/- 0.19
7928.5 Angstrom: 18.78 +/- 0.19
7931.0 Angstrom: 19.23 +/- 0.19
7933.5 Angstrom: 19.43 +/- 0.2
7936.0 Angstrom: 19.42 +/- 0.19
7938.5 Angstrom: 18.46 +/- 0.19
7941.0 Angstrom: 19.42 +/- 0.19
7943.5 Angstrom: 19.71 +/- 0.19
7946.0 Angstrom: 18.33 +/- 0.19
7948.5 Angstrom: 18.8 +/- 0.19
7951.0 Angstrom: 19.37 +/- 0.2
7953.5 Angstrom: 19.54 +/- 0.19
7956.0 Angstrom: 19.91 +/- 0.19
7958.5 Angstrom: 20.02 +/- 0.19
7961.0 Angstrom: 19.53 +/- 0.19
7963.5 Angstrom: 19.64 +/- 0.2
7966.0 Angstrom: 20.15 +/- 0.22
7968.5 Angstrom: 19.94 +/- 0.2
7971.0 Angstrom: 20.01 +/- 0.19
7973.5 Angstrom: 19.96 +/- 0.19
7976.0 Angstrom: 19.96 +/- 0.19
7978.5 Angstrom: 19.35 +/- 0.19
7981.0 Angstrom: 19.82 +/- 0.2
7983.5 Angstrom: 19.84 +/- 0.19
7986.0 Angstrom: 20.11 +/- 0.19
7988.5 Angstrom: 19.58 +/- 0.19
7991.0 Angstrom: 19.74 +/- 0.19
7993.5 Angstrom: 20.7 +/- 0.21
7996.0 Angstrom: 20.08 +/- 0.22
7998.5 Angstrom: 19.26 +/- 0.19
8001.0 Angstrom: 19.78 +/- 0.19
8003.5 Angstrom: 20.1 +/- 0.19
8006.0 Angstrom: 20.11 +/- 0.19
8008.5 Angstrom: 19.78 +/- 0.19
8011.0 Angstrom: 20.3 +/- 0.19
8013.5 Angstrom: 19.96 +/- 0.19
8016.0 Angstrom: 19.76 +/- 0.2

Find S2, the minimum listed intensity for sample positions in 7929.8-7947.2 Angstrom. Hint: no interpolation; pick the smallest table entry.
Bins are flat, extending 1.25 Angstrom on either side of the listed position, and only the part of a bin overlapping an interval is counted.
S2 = 18.33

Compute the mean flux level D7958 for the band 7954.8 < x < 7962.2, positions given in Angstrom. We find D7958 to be 19.8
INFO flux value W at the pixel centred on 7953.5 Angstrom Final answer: 19.54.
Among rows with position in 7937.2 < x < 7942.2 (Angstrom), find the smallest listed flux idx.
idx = 18.46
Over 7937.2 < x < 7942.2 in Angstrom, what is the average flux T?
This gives 18.9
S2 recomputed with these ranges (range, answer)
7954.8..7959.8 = 19.91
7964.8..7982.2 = 19.35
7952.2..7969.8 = 19.53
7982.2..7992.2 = 19.58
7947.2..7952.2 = 18.8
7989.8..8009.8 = 19.26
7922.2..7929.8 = 18.78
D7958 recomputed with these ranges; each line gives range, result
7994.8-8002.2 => 19.7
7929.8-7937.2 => 19.4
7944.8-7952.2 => 18.8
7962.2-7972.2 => 19.9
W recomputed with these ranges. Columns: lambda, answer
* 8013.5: 19.96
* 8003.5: 20.1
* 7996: 20.08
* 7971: 20.01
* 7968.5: 19.94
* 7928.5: 18.78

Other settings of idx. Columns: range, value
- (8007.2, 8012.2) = 19.78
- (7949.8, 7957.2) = 19.37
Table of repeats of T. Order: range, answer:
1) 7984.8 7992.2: 19.8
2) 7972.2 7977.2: 20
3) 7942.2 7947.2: 19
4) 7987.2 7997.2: 20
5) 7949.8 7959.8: 19.7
